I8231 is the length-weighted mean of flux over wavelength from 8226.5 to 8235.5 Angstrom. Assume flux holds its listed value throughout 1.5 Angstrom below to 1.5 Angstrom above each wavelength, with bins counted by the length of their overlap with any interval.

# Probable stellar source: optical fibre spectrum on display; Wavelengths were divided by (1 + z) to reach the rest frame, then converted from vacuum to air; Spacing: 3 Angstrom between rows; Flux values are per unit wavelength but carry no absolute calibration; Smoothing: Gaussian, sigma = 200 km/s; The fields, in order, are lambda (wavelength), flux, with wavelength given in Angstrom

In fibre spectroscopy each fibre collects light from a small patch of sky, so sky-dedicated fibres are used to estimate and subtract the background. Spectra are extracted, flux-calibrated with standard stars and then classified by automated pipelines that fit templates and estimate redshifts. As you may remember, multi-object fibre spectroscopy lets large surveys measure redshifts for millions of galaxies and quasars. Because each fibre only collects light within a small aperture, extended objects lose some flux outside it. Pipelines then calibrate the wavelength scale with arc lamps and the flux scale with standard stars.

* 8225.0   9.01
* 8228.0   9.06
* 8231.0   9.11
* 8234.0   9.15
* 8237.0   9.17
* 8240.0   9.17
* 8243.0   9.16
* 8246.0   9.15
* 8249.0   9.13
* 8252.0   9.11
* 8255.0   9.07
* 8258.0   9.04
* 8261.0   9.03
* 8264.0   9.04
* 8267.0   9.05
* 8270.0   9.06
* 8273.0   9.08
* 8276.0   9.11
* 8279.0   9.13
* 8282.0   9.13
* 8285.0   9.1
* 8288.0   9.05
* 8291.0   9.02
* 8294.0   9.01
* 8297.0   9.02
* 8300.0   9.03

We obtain 9.11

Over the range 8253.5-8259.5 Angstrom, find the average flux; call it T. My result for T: 9.05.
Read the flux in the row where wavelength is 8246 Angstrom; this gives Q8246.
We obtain 9.15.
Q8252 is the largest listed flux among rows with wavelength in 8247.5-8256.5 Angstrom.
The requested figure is 9.13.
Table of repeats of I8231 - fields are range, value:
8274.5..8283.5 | 9.12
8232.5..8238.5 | 9.16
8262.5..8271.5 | 9.05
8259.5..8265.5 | 9.03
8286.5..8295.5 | 9.03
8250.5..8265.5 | 9.06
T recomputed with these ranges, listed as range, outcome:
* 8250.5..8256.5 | 9.09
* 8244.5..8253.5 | 9.13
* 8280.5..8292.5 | 9.08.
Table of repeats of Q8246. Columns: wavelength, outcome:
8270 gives 9.06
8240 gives 9.17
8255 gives 9.07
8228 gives 9.06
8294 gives 9.01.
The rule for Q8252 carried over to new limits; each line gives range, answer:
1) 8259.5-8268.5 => 9.05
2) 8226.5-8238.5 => 9.17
